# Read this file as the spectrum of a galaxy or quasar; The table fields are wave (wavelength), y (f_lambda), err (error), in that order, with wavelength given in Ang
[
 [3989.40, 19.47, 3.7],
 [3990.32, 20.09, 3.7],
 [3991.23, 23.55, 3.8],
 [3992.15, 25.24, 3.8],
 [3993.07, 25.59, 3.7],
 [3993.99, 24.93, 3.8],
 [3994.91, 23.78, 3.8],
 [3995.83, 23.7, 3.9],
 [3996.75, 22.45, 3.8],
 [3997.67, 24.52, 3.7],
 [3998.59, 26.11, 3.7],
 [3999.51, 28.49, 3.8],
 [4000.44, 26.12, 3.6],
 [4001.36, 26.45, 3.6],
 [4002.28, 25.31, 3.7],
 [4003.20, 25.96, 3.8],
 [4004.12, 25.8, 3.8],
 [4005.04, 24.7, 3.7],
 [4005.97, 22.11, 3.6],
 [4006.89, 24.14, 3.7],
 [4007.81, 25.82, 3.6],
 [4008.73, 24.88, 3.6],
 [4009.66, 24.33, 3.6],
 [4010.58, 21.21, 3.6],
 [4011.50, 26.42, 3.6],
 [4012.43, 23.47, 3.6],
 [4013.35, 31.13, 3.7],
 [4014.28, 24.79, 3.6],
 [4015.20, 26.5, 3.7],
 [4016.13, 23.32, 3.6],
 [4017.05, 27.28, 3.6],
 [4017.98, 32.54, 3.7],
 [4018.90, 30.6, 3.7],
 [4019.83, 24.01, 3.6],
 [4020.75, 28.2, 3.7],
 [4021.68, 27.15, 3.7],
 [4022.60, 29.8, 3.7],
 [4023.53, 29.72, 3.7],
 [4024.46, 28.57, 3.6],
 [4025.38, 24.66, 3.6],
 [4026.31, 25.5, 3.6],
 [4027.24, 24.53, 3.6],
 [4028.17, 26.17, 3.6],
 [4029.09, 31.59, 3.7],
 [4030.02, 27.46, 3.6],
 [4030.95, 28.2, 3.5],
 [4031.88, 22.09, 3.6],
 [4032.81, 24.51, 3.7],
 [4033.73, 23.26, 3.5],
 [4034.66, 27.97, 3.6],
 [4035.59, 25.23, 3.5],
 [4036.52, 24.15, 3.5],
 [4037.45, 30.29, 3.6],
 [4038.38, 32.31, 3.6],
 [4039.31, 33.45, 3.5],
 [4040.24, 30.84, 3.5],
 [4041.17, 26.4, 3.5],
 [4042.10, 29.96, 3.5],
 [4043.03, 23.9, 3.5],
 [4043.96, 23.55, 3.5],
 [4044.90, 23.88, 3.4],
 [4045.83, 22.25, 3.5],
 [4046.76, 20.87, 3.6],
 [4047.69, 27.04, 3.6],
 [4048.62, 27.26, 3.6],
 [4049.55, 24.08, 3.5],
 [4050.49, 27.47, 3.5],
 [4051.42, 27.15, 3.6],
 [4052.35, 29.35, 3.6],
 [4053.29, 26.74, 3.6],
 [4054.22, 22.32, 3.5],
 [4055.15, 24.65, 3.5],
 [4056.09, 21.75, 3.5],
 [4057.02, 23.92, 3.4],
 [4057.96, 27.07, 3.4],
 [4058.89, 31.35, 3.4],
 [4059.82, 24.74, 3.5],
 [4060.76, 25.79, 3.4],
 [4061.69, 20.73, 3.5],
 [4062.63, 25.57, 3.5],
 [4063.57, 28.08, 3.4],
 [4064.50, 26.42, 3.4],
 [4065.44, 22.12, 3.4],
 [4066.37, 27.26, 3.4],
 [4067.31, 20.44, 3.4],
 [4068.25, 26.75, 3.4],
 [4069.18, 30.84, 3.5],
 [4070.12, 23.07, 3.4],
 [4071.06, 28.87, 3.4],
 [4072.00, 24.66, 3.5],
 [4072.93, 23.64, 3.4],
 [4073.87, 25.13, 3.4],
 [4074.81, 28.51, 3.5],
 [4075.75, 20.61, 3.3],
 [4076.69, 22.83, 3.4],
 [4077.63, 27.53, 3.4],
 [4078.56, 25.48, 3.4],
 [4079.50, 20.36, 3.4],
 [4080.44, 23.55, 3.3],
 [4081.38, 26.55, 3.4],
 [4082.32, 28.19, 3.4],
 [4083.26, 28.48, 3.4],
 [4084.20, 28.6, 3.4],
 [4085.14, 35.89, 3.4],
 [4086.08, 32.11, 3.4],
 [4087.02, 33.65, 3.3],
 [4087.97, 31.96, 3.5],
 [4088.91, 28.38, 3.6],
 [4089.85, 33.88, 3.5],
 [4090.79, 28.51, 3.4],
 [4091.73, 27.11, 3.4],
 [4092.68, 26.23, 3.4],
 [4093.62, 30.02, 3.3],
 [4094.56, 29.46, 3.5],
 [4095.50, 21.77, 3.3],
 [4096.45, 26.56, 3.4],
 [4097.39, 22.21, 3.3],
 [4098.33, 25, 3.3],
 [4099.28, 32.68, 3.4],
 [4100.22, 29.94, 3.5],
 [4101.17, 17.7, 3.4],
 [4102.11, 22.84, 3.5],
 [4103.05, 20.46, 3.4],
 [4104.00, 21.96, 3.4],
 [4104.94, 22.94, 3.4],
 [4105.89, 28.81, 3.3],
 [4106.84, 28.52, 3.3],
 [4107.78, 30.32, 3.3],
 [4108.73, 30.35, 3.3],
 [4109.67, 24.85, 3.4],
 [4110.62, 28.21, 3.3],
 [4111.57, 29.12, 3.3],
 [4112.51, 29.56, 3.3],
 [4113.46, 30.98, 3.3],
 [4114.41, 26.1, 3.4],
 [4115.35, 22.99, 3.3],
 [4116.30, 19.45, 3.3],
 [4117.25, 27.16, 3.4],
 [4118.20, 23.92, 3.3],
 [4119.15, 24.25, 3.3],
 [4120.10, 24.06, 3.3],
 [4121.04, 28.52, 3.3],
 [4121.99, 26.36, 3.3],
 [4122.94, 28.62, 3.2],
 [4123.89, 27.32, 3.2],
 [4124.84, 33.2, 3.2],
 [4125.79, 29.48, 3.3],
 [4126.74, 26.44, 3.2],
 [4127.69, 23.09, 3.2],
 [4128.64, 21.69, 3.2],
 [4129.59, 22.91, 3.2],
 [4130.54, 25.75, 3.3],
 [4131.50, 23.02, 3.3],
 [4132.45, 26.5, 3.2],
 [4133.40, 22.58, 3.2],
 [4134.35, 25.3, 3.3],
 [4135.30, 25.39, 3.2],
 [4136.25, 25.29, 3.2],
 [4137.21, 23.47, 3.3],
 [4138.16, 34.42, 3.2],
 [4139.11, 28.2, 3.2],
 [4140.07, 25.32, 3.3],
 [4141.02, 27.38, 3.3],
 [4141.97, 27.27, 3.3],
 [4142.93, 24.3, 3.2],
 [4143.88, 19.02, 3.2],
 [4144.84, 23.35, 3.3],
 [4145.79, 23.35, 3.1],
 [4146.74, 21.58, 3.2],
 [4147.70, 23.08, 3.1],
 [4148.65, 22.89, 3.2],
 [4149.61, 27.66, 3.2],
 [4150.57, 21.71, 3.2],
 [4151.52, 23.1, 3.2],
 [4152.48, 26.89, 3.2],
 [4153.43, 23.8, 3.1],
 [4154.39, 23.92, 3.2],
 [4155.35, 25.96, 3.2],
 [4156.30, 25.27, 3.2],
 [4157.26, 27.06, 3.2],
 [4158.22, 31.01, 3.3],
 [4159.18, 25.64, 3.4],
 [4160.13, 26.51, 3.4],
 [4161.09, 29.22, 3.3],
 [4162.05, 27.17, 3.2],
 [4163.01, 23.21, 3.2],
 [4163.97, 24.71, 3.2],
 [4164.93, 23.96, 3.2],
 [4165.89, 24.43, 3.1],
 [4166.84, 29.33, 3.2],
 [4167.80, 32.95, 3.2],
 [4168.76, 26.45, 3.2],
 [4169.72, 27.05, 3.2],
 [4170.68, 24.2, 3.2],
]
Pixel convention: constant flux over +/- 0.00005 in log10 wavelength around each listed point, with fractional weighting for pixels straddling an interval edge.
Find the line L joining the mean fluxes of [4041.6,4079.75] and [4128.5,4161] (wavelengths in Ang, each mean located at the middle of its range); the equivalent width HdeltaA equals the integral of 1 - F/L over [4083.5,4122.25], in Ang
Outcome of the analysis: -3.06 Ang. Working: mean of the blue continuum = 25.2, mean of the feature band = 27.2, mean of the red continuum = 25.1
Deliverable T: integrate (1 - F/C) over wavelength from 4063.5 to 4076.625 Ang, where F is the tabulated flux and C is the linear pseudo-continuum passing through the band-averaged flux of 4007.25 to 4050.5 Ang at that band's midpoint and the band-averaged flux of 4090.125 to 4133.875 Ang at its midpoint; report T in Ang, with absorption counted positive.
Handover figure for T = 0.5 Ang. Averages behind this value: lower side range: 26.6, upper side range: 26.1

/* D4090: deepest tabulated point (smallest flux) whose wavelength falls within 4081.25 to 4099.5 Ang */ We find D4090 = 21.77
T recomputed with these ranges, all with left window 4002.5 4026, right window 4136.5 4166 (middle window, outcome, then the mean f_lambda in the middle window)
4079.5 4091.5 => -1.8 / 29.5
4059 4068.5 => 0.3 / 25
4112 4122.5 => -0.1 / 25.8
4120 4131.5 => -0.4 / 26.4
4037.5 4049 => -0.4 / 26.9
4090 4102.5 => -0.3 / 26.4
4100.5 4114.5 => -0.3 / 26.2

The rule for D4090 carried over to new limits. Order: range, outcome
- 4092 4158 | 17.7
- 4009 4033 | 21.21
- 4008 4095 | 20.36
